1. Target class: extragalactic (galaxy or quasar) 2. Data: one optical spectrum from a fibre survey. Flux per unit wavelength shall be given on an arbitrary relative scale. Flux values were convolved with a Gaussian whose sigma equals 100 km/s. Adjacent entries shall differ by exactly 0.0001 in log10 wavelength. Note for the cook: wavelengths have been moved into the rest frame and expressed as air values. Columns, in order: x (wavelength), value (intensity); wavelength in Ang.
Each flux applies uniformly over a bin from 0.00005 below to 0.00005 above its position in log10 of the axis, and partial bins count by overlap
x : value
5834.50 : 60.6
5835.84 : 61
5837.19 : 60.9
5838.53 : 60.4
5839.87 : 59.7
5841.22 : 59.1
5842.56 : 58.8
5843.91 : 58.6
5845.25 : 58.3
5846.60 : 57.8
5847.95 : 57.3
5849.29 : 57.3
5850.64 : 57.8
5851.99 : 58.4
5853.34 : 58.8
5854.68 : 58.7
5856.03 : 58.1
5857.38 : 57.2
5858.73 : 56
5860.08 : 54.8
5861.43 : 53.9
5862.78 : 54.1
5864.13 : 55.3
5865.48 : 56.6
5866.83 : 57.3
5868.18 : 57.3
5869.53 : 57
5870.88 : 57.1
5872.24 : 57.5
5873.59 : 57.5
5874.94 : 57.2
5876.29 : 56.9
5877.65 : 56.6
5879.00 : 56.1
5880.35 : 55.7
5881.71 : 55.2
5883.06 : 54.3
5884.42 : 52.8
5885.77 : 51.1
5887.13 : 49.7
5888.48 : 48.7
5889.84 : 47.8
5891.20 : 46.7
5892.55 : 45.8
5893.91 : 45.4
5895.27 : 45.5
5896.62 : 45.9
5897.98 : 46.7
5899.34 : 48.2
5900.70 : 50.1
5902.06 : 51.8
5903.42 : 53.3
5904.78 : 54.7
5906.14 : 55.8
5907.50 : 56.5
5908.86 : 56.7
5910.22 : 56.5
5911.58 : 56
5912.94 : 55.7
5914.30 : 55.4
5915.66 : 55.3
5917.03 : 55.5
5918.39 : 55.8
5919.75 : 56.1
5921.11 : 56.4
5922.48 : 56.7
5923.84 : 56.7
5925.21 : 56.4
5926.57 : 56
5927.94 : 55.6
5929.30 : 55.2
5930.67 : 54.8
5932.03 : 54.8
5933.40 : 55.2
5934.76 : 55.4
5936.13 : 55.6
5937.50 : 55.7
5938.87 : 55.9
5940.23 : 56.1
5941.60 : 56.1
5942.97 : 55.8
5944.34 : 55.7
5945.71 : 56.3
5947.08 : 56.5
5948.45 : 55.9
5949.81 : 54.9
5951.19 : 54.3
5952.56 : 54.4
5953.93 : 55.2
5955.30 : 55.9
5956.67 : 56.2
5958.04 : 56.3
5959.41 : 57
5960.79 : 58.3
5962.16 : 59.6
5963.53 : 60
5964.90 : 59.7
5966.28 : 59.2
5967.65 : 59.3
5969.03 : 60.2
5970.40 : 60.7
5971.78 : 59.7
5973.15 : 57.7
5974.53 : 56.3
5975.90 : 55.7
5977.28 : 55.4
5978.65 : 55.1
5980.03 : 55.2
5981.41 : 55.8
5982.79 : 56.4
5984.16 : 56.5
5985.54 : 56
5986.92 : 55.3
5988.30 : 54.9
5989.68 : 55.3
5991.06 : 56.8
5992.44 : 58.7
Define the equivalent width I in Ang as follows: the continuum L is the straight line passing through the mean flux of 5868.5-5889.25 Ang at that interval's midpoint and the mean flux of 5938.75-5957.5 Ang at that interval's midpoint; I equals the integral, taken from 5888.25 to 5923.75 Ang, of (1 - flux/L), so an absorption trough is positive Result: 1.81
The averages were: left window 54.9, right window 55.7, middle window 52.4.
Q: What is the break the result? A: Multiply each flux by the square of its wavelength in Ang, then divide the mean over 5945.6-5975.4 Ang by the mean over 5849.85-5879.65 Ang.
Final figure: 1.04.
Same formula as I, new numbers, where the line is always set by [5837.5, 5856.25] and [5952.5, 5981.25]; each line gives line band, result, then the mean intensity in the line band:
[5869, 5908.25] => 4.0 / 52.3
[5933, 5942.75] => 0.3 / 55.7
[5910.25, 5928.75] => 0.6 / 56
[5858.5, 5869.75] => 0.5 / 55.8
